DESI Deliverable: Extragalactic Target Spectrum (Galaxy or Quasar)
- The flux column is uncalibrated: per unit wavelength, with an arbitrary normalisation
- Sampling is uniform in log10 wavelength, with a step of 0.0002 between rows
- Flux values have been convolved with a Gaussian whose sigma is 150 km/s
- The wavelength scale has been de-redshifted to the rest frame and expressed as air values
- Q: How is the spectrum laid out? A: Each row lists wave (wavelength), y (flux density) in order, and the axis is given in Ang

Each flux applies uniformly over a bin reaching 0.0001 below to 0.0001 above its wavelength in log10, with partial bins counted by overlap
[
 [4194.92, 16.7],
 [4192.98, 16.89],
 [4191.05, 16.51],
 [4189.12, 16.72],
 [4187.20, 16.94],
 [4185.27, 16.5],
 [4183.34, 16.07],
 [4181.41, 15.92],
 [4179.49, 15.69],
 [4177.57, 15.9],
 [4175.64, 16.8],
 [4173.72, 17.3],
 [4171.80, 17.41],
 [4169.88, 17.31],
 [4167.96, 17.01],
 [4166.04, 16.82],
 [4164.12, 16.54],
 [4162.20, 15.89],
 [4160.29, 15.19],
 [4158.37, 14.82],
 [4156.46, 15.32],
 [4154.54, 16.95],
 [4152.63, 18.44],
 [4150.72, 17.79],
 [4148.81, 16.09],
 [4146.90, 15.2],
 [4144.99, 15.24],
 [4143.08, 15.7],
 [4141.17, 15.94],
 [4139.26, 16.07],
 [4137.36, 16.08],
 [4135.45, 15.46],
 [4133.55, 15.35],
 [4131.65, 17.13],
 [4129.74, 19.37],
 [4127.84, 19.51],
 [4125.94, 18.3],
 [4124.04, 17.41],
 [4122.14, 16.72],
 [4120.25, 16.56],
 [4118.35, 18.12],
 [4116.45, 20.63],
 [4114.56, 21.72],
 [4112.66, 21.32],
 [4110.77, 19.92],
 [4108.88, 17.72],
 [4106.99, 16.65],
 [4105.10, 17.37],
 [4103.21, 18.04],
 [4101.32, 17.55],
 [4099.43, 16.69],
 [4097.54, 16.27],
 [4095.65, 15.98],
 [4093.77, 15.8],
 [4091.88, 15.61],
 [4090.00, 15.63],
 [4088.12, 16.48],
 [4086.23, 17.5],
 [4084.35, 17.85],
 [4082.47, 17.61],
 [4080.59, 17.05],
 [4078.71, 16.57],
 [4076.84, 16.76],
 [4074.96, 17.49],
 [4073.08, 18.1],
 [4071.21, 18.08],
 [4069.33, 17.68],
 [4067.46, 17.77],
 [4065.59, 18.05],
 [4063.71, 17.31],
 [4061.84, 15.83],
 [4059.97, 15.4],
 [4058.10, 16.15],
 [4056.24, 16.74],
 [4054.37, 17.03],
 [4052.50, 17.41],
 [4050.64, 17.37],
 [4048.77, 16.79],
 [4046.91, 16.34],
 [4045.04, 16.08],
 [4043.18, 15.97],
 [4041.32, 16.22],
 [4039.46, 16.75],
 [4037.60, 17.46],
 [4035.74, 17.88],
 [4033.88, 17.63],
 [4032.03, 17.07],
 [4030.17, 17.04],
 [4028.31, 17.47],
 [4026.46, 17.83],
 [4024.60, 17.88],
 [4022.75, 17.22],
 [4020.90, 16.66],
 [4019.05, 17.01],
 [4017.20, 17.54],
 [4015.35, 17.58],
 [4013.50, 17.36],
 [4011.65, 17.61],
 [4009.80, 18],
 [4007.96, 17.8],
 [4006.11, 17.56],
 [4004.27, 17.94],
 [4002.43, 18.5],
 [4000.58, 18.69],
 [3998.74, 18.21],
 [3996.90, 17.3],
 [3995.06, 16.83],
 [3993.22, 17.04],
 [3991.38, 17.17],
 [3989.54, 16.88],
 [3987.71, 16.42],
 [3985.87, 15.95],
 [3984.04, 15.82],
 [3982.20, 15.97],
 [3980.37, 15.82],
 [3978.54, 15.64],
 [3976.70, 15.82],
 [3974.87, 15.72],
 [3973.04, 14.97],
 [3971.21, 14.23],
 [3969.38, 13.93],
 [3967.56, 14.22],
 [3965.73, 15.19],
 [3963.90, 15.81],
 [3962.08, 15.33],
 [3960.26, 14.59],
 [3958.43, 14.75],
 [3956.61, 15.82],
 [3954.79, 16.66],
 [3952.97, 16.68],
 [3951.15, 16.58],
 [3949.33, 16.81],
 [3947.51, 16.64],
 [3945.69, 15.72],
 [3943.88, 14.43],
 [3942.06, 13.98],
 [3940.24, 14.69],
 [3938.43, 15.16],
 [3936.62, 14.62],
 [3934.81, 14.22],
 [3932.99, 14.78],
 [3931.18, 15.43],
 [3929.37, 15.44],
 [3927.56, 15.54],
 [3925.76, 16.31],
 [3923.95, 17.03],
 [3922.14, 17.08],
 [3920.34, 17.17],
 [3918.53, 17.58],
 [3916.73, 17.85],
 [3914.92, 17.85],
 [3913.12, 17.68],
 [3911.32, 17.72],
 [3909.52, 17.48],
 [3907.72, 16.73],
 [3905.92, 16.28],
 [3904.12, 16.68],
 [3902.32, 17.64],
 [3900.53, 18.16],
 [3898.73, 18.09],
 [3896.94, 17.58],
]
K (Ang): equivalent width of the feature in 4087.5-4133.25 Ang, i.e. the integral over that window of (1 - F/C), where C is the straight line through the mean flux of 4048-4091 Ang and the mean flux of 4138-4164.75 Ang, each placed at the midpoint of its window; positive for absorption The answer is -3.3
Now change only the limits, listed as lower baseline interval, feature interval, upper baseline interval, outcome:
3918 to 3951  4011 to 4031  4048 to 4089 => -0.9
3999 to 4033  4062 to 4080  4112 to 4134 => 0.6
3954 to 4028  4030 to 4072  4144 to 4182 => -1.2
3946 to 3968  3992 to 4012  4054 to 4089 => -1.8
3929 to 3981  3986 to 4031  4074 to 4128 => -3.7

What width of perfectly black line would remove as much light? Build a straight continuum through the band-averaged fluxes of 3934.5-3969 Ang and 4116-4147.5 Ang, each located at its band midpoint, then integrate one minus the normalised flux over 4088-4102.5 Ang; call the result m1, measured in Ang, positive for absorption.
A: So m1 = 0.3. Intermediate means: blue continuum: 15.4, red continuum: 16.9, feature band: 16.3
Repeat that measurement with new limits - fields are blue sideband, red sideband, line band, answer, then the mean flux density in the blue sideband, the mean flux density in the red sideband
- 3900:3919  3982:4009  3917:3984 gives 6.7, 17.4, 17.2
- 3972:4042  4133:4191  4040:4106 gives -0.6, 17.1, 16.3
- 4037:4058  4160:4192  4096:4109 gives -0.4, 16.7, 16.5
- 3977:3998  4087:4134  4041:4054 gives 0.3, 16.4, 17.7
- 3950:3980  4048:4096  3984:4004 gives -1.8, 15.4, 16.9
